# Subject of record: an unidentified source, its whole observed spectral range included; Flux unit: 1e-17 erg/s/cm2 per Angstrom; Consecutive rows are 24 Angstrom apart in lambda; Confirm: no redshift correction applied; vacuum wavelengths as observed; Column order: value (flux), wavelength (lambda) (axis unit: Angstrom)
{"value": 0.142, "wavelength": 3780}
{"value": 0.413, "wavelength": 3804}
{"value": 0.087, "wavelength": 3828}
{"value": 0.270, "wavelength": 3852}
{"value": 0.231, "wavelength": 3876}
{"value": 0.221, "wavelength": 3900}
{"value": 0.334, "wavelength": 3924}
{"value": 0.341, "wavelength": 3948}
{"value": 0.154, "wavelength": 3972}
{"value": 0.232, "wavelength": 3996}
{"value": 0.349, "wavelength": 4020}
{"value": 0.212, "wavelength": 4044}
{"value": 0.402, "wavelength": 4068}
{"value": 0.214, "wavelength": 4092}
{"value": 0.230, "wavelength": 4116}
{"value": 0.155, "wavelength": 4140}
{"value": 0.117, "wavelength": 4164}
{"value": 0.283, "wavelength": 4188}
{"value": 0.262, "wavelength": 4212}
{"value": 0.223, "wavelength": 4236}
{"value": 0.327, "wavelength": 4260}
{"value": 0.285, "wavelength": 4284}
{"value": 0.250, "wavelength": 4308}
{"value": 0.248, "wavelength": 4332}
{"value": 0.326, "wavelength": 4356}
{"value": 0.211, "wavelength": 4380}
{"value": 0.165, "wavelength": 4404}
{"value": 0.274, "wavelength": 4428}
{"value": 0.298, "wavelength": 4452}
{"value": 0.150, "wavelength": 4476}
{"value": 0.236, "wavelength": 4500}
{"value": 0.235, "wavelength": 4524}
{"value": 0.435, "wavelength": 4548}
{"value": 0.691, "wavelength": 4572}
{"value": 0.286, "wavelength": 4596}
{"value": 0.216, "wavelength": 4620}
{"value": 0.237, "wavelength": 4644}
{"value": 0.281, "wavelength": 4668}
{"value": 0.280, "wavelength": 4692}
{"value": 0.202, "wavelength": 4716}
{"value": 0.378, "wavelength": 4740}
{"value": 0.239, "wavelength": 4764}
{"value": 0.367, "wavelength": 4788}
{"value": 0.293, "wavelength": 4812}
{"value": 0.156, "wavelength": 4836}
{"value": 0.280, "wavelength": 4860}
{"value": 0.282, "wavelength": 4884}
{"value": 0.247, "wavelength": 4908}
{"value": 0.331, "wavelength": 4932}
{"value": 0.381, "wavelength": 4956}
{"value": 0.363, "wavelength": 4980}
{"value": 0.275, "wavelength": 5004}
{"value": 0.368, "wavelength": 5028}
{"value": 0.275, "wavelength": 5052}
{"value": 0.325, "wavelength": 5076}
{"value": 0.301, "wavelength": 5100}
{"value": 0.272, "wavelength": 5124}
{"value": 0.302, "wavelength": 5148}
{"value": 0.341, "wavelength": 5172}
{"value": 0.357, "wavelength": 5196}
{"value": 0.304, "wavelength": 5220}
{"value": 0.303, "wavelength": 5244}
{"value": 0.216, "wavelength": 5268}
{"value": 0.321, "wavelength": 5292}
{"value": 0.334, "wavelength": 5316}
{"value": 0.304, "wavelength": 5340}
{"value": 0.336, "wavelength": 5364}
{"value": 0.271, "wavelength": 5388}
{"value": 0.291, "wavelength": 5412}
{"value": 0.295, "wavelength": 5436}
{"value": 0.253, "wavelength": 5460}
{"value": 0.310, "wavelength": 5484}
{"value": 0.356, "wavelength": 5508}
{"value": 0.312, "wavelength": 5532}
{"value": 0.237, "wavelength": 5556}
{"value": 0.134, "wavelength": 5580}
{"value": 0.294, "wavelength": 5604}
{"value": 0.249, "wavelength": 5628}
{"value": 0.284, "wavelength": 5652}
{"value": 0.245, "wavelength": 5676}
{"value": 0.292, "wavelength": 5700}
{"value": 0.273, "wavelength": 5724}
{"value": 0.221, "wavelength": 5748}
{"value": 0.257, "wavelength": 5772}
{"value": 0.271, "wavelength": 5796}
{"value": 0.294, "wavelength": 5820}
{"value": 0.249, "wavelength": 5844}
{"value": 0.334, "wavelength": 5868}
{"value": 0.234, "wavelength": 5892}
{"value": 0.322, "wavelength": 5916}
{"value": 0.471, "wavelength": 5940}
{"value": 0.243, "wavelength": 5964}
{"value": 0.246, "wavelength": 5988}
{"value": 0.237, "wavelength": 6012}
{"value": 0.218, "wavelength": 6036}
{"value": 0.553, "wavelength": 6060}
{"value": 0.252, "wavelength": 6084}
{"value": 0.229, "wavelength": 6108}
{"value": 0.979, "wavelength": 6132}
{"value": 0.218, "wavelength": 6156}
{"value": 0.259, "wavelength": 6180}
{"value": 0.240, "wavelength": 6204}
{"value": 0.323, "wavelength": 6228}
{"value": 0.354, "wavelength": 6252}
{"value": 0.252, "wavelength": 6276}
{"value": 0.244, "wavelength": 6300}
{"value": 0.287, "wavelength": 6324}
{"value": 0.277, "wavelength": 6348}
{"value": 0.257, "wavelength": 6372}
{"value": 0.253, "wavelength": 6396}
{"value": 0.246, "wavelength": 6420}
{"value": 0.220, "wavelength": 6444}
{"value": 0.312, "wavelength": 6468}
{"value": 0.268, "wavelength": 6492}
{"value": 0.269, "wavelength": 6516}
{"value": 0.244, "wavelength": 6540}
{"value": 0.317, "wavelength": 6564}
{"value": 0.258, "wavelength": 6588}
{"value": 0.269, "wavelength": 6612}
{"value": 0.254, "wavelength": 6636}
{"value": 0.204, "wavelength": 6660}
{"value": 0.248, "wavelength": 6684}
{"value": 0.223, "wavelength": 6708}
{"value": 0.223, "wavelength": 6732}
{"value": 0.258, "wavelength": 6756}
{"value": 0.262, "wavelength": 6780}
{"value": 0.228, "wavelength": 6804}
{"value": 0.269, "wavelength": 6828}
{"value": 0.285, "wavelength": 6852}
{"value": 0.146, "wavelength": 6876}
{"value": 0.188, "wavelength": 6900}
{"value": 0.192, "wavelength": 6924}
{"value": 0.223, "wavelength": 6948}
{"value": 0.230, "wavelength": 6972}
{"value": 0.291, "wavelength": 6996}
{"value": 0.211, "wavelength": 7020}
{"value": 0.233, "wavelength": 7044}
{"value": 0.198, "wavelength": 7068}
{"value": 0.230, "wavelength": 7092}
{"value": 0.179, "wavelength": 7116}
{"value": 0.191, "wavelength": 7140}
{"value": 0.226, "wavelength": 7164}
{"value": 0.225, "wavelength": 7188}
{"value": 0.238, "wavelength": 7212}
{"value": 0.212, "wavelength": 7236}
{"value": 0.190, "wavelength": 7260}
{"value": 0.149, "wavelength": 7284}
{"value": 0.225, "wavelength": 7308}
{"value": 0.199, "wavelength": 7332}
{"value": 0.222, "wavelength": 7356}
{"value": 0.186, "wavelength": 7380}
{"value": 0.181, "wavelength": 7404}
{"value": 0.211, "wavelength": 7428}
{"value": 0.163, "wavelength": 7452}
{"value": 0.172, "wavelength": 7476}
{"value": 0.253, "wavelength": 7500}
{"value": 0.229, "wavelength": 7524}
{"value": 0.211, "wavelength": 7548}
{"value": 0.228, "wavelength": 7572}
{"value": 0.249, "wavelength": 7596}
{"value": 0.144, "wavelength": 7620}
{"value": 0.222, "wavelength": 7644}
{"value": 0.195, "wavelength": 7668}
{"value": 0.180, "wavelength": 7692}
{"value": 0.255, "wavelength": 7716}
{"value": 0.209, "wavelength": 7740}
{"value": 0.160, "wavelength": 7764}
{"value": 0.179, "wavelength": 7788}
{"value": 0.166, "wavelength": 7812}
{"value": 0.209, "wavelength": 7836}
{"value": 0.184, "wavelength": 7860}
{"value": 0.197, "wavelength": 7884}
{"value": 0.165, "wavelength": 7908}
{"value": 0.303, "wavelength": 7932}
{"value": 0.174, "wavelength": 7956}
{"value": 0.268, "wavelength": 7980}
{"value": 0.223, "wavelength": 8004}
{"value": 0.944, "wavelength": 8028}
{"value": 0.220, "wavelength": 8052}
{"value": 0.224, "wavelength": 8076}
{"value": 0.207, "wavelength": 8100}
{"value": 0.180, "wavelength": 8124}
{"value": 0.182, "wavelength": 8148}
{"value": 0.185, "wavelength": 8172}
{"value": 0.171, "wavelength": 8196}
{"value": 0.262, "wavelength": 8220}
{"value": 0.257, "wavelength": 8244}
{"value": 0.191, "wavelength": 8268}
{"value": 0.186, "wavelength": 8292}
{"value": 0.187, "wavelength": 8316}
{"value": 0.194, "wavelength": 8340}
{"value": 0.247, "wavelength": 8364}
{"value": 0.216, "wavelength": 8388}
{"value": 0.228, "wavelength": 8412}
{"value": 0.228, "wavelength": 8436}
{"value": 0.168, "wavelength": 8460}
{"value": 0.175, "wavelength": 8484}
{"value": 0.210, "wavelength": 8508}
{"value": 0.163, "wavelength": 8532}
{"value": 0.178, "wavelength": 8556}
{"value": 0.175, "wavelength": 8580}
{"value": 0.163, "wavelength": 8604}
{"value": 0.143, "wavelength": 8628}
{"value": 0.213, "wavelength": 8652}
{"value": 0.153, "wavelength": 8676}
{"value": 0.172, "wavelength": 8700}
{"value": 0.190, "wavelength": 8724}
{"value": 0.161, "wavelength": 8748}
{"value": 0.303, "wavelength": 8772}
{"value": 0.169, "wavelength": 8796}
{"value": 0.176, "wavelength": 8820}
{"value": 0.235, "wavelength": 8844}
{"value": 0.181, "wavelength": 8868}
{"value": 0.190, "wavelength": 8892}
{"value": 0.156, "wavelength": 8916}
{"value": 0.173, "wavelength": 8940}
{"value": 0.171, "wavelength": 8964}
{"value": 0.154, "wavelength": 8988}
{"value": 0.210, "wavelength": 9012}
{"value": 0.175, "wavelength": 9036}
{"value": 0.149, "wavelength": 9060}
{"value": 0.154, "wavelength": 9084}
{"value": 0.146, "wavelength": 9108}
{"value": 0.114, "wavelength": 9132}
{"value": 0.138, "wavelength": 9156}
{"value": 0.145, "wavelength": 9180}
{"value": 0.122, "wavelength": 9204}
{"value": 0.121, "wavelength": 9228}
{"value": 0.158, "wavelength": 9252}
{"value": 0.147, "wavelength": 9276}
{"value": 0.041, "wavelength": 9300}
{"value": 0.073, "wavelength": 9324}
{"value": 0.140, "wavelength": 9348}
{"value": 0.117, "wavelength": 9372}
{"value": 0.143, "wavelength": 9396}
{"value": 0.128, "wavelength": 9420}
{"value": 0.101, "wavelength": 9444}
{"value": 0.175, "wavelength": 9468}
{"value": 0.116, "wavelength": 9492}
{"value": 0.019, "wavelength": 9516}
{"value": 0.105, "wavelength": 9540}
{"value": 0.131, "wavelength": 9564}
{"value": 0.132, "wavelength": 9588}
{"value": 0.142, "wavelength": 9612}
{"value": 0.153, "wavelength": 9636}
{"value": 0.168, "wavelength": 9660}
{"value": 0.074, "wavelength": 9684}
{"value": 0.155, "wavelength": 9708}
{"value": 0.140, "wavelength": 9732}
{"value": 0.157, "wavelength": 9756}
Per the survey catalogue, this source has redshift 0.22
